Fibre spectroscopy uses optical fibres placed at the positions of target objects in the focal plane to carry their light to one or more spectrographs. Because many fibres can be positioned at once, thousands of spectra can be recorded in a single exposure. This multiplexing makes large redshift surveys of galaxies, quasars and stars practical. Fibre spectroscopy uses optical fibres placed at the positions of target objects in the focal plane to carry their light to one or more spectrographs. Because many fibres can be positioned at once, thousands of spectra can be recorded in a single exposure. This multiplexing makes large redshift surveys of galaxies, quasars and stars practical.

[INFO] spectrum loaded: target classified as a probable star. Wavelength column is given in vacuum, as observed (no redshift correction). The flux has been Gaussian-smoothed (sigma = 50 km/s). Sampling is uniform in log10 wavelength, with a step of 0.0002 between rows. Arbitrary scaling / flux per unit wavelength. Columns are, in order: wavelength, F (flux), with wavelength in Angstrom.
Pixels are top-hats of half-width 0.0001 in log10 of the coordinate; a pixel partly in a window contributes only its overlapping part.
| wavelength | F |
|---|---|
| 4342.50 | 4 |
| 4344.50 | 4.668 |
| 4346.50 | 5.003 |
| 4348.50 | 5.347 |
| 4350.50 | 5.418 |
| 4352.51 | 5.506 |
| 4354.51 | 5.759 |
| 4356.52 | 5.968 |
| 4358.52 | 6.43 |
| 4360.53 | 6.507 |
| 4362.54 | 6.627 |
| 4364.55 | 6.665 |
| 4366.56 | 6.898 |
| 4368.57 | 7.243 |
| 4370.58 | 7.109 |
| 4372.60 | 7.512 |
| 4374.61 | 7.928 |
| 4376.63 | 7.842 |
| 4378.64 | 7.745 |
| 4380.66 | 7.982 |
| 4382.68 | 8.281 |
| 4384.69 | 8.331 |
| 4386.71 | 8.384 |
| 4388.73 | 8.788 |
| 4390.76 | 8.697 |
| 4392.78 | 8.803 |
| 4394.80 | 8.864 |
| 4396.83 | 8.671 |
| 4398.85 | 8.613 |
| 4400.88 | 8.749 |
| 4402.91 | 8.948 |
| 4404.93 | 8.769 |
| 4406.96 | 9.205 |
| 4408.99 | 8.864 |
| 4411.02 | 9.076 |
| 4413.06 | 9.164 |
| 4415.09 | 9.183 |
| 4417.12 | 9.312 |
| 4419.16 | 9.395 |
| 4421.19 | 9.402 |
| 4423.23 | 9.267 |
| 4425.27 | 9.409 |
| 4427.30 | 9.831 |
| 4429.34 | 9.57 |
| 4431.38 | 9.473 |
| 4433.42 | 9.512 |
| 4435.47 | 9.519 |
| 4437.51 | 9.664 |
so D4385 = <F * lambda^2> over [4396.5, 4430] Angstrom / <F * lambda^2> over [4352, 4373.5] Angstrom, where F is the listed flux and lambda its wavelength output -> 1.42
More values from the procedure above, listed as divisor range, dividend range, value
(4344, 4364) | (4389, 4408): 1.56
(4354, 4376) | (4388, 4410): 1.31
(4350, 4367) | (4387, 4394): 1.43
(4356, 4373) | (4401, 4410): 1.34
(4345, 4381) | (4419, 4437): 1.48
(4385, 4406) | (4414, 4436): 1.10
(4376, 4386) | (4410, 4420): 1.16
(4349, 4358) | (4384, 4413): 1.58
